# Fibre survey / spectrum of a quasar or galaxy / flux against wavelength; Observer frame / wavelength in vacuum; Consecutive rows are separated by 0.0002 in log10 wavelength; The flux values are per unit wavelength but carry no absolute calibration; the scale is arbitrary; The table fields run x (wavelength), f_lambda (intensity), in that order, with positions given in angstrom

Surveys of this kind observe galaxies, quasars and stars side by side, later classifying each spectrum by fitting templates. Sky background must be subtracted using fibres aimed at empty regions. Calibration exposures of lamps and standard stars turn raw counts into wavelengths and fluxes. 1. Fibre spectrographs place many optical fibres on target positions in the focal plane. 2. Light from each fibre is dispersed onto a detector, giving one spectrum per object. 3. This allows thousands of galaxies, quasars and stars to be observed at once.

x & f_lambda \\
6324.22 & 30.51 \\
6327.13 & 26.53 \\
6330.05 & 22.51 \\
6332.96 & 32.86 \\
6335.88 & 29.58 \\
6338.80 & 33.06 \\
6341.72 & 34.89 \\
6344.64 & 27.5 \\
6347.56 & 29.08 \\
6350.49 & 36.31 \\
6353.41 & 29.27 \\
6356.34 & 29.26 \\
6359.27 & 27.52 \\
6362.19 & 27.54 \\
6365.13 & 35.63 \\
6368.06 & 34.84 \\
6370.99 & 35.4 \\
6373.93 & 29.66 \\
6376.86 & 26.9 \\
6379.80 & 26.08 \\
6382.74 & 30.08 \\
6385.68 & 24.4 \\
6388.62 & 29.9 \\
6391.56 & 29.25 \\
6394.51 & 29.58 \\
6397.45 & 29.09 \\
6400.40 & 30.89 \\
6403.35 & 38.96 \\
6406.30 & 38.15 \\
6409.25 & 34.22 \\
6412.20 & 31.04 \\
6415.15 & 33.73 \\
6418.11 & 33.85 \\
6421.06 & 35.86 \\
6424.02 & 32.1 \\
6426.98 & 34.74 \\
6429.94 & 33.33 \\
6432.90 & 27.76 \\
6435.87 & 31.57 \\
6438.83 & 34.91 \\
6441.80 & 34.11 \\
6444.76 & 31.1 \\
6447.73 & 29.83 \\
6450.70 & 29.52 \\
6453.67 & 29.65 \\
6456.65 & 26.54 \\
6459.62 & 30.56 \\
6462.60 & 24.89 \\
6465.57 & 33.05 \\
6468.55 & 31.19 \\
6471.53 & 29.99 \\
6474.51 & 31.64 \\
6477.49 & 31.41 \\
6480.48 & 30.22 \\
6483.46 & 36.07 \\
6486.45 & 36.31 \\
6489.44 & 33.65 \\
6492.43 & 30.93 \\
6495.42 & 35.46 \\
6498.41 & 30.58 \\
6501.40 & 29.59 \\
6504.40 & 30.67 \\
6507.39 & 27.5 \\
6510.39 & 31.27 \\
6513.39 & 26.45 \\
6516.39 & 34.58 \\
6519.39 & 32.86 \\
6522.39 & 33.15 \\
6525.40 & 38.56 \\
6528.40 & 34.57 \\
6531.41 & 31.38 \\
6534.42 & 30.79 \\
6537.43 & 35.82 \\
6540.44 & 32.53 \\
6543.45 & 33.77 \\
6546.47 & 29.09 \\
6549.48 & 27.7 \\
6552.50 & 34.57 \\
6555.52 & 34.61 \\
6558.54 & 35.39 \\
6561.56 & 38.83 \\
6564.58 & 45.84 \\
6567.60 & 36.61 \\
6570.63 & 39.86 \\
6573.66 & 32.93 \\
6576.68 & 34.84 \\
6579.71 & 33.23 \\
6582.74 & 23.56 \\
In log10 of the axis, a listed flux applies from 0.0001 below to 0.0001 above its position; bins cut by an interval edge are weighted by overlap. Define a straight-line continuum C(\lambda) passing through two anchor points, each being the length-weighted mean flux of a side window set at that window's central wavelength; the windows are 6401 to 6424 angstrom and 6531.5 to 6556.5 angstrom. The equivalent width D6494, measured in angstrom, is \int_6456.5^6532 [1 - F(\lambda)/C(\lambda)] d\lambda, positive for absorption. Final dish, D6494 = 3.3 angstrom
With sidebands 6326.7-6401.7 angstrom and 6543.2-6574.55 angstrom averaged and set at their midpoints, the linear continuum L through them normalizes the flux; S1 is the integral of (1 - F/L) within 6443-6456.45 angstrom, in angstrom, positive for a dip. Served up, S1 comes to 1.1 angstrom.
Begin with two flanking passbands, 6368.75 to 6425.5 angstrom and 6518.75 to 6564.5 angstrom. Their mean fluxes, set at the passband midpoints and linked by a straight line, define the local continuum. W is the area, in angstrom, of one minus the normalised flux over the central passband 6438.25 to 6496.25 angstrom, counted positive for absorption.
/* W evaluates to 2.3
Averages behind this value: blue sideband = 31.6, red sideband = 34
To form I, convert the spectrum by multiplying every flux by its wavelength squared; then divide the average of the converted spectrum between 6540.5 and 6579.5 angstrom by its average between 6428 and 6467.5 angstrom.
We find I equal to 1.19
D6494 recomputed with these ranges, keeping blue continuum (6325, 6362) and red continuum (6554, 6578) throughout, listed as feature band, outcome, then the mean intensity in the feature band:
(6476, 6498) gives 0.89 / 33.3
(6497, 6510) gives 2.04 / 29.7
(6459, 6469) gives 1.23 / 29.7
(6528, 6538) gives 0.97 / 32.7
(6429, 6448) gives 0.67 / 31.9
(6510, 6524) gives 1.56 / 31.7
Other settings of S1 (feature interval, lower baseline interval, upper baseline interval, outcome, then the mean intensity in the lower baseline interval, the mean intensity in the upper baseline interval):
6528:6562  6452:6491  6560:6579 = 3.0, 31.2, 37.9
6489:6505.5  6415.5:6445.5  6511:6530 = 0.7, 33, 33.3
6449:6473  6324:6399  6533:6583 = 2.0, 29.9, 34.4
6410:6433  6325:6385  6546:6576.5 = -0.9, 30.2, 35.7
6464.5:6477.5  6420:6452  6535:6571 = 0.7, 32.2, 35.1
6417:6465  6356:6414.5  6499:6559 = 0.2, 31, 32.2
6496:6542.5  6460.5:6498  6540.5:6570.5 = 2.2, 32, 35.2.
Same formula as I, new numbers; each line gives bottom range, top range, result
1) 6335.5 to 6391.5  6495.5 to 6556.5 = 1.11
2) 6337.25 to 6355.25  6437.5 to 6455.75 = 1.02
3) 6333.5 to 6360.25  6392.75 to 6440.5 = 1.10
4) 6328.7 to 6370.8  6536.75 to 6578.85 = 1.21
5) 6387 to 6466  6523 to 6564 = 1.11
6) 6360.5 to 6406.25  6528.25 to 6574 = 1.19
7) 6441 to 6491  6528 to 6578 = 1.14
